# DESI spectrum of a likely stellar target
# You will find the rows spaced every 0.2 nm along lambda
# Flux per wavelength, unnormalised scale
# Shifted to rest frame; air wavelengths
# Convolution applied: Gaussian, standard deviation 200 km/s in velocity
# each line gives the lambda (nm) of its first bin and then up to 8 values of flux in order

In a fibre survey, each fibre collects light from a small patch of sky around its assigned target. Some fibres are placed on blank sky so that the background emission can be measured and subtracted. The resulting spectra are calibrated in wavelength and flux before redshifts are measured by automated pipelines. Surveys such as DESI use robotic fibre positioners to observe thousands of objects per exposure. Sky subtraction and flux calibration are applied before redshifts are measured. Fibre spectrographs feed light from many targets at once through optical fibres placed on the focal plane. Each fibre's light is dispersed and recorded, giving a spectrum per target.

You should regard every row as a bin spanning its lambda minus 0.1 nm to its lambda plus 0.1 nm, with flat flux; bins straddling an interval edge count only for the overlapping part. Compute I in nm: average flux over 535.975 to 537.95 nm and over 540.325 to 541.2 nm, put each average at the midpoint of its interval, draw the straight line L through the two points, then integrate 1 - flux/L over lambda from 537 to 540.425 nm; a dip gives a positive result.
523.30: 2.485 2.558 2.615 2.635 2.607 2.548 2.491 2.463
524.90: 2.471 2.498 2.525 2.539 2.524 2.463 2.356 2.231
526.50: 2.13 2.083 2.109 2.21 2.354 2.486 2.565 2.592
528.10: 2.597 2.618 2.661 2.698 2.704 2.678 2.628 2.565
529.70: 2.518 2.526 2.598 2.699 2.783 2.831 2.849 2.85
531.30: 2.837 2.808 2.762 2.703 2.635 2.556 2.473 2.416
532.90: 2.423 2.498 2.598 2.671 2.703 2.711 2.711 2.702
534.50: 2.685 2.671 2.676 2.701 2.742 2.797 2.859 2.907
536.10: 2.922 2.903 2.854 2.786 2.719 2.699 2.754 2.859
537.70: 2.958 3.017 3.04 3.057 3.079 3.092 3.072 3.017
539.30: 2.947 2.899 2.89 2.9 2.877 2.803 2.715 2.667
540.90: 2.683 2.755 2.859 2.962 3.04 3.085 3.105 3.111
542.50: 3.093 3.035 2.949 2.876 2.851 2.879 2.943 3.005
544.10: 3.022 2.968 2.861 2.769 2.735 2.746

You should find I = -0.190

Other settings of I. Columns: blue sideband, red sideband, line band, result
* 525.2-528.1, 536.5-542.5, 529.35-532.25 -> -0.18 nm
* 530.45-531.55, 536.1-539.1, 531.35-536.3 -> 0.32 nm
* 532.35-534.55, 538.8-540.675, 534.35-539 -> -0.19 nm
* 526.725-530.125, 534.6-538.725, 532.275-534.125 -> 0.10 nm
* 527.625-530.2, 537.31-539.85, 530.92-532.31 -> -0.02 nm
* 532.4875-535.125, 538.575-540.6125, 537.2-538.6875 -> -0.07 nm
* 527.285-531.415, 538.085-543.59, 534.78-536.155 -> 0.01 nm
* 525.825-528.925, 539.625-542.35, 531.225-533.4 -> -0.02 nm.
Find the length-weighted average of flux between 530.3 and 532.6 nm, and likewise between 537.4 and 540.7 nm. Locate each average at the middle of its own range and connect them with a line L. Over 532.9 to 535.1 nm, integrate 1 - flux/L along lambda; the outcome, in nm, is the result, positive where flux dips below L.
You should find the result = 0.12 nm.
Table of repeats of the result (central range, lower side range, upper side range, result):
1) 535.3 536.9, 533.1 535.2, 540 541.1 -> -0.09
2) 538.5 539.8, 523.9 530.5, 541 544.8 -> -0.07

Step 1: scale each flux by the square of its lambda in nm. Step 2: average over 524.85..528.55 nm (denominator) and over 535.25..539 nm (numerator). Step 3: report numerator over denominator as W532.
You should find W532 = 1.2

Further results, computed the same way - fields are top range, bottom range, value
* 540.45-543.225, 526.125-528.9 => 1.28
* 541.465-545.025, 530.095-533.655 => 1.16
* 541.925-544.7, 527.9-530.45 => 1.19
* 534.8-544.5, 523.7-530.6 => 1.21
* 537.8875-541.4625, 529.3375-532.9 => 1.13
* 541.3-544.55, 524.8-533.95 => 1.23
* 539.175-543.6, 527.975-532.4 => 1.13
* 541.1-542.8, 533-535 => 1.17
